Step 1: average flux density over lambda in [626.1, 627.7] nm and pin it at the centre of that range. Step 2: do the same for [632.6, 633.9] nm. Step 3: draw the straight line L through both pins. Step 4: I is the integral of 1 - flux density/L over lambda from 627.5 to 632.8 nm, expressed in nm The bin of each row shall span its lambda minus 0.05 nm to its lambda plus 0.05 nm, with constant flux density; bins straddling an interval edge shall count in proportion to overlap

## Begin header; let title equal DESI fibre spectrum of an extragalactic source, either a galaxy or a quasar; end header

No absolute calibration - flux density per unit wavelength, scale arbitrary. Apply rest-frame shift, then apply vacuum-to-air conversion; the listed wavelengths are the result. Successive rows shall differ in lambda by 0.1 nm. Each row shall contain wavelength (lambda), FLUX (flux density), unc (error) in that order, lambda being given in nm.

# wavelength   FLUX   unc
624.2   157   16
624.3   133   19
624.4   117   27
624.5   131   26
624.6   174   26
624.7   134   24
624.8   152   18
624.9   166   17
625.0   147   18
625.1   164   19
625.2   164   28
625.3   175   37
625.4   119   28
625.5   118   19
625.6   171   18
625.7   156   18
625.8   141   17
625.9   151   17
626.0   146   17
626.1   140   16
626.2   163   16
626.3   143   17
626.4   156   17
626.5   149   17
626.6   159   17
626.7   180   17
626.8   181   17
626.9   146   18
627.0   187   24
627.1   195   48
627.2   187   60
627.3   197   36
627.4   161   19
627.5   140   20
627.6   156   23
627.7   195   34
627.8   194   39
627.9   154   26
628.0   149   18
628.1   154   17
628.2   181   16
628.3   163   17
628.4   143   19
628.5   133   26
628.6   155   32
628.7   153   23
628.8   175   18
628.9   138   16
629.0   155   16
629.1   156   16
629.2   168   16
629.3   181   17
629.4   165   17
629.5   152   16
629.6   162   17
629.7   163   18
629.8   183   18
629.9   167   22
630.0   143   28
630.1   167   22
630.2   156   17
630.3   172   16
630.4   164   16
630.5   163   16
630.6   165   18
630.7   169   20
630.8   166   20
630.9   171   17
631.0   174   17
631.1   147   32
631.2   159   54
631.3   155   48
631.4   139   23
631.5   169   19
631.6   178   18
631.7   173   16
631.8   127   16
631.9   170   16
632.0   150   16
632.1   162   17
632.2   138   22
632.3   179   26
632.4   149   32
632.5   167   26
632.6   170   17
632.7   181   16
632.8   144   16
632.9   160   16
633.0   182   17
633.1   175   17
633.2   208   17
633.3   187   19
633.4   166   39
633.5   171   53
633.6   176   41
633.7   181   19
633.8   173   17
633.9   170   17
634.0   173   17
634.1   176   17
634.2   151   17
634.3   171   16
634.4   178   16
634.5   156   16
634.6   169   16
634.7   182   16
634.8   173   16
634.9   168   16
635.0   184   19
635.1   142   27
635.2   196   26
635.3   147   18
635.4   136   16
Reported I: 0.29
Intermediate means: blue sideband 167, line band 162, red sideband 175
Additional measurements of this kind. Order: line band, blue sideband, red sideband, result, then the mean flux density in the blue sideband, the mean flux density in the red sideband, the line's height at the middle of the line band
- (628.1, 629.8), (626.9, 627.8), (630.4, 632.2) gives 0.104 nm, 176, 160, 170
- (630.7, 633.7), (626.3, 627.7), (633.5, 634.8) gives 0.089 nm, 169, 171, 171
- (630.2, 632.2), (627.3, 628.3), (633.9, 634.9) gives 0.085 nm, 166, 170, 168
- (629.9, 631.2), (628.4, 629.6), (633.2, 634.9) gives -0.010 nm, 157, 173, 162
